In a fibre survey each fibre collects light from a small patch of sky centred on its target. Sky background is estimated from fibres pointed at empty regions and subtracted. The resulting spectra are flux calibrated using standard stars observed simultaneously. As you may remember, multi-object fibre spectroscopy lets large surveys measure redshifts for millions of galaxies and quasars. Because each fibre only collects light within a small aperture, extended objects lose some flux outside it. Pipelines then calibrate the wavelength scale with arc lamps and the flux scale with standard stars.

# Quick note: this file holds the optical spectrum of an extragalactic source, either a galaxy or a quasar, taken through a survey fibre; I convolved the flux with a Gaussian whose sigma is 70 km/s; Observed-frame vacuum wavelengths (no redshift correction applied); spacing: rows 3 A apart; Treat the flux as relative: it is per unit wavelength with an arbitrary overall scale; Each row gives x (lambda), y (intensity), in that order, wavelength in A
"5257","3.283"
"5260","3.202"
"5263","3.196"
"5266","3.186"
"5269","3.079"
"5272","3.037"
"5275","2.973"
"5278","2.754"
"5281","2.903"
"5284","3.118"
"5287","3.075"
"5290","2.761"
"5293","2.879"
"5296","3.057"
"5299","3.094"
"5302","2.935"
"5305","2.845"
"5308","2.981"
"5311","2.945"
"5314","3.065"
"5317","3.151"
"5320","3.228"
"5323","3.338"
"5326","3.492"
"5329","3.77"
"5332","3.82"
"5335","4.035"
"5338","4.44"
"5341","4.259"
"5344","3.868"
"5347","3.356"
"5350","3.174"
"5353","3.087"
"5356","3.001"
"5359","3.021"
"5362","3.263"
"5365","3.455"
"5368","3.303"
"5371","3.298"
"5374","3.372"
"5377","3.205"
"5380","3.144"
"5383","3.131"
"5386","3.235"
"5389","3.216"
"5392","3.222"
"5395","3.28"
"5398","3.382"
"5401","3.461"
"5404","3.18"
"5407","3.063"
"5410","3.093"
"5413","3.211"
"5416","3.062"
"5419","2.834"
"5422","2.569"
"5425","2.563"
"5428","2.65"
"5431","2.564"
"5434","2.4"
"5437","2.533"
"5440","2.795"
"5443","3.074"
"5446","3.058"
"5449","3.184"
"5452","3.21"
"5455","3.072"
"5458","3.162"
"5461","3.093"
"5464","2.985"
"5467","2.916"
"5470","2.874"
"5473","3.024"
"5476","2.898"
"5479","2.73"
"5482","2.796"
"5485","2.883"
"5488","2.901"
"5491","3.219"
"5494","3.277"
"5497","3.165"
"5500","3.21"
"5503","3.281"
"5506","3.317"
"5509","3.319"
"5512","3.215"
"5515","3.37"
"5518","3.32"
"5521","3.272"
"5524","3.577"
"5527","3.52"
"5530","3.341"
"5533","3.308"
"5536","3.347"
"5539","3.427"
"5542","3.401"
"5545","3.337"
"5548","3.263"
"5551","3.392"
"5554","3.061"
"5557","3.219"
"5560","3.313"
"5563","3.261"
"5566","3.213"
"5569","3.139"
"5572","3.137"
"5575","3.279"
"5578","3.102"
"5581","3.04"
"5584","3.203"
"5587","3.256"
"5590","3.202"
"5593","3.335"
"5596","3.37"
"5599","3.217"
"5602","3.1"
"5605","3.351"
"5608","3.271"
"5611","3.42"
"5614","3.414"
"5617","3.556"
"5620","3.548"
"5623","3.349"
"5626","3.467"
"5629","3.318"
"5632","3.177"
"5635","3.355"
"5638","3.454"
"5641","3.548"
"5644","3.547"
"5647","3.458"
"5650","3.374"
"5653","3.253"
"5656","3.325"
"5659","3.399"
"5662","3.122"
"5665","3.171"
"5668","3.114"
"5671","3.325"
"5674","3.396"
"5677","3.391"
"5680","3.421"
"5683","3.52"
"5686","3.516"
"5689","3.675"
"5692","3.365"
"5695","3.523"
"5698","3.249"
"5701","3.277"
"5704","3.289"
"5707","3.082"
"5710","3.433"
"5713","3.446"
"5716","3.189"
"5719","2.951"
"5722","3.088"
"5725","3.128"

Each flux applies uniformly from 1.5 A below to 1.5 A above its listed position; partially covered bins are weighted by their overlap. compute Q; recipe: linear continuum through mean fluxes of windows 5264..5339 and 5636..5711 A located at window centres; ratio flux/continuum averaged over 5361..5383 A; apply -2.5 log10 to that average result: -0.02 mag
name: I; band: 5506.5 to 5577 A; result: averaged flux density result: 3.3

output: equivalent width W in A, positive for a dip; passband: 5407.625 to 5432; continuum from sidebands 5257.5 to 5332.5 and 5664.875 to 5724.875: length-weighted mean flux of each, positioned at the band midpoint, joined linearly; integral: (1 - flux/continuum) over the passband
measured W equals 2.6 A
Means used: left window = 3.11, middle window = 2.83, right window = 3.32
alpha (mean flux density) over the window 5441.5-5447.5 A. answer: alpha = 3.07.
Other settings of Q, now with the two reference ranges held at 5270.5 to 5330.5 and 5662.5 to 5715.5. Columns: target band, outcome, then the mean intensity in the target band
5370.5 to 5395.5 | -0.03 mag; 3.23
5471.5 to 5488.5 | 0.12 mag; 2.87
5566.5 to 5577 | 0.03 mag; 3.18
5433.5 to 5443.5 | 0.18 mag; 2.69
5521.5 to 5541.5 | -0.06 mag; 3.41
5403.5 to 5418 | 0.02 mag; 3.11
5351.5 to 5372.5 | -0.03 mag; 3.2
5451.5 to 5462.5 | 0.02 mag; 3.13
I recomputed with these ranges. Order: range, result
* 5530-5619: 3.28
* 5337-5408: 3.35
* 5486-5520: 3.23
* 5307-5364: 3.44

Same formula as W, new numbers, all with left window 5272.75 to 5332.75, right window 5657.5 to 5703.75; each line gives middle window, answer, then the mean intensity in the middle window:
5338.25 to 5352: -2.6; 3.71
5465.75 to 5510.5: 2.4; 3.05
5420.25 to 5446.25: 4.2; 2.67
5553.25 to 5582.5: 0.9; 3.18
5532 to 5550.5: -0.5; 3.35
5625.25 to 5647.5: -0.5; 3.41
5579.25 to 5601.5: 0.5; 3.22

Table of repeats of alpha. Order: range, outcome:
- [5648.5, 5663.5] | 3.29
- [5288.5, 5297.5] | 2.9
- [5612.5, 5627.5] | 3.47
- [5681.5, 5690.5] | 3.57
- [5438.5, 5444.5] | 2.93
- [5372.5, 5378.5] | 3.29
